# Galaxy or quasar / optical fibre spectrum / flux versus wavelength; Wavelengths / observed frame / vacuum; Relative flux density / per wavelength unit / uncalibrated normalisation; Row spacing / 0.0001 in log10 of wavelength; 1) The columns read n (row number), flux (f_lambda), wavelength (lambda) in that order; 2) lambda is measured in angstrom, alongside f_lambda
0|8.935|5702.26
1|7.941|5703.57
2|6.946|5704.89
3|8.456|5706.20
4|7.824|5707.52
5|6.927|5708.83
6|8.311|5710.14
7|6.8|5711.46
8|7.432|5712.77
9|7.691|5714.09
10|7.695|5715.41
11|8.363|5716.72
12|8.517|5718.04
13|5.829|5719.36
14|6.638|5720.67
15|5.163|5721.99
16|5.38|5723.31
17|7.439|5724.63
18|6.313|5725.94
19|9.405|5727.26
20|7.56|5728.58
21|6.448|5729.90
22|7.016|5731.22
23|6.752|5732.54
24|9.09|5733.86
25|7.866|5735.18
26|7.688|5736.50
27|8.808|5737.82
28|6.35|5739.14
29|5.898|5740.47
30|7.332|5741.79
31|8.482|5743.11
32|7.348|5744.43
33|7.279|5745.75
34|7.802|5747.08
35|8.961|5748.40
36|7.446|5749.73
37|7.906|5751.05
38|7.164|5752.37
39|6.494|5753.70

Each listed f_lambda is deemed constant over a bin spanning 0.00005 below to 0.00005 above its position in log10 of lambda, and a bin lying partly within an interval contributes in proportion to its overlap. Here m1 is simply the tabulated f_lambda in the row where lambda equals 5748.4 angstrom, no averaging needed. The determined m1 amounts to 8.961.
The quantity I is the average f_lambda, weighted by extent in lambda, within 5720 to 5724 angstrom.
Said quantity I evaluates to 5.74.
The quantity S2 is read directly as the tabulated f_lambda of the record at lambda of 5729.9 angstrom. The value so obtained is 6.448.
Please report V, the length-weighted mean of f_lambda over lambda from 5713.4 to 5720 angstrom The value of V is 7.61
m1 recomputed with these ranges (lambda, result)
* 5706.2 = 8.456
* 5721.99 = 5.163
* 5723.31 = 5.38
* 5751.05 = 7.906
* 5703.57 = 7.941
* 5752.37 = 7.164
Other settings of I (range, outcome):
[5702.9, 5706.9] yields 7.78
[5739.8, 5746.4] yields 7.27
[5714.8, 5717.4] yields 8.05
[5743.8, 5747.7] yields 7.47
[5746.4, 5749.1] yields 8.34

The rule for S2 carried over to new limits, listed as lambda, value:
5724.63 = 7.439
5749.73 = 7.446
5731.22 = 7.016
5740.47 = 5.898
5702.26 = 8.935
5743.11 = 8.482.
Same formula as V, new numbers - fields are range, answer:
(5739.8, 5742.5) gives 6.64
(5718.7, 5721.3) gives 6.24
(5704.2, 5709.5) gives 7.54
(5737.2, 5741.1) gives 7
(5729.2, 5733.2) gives 6.74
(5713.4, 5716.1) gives 7.69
